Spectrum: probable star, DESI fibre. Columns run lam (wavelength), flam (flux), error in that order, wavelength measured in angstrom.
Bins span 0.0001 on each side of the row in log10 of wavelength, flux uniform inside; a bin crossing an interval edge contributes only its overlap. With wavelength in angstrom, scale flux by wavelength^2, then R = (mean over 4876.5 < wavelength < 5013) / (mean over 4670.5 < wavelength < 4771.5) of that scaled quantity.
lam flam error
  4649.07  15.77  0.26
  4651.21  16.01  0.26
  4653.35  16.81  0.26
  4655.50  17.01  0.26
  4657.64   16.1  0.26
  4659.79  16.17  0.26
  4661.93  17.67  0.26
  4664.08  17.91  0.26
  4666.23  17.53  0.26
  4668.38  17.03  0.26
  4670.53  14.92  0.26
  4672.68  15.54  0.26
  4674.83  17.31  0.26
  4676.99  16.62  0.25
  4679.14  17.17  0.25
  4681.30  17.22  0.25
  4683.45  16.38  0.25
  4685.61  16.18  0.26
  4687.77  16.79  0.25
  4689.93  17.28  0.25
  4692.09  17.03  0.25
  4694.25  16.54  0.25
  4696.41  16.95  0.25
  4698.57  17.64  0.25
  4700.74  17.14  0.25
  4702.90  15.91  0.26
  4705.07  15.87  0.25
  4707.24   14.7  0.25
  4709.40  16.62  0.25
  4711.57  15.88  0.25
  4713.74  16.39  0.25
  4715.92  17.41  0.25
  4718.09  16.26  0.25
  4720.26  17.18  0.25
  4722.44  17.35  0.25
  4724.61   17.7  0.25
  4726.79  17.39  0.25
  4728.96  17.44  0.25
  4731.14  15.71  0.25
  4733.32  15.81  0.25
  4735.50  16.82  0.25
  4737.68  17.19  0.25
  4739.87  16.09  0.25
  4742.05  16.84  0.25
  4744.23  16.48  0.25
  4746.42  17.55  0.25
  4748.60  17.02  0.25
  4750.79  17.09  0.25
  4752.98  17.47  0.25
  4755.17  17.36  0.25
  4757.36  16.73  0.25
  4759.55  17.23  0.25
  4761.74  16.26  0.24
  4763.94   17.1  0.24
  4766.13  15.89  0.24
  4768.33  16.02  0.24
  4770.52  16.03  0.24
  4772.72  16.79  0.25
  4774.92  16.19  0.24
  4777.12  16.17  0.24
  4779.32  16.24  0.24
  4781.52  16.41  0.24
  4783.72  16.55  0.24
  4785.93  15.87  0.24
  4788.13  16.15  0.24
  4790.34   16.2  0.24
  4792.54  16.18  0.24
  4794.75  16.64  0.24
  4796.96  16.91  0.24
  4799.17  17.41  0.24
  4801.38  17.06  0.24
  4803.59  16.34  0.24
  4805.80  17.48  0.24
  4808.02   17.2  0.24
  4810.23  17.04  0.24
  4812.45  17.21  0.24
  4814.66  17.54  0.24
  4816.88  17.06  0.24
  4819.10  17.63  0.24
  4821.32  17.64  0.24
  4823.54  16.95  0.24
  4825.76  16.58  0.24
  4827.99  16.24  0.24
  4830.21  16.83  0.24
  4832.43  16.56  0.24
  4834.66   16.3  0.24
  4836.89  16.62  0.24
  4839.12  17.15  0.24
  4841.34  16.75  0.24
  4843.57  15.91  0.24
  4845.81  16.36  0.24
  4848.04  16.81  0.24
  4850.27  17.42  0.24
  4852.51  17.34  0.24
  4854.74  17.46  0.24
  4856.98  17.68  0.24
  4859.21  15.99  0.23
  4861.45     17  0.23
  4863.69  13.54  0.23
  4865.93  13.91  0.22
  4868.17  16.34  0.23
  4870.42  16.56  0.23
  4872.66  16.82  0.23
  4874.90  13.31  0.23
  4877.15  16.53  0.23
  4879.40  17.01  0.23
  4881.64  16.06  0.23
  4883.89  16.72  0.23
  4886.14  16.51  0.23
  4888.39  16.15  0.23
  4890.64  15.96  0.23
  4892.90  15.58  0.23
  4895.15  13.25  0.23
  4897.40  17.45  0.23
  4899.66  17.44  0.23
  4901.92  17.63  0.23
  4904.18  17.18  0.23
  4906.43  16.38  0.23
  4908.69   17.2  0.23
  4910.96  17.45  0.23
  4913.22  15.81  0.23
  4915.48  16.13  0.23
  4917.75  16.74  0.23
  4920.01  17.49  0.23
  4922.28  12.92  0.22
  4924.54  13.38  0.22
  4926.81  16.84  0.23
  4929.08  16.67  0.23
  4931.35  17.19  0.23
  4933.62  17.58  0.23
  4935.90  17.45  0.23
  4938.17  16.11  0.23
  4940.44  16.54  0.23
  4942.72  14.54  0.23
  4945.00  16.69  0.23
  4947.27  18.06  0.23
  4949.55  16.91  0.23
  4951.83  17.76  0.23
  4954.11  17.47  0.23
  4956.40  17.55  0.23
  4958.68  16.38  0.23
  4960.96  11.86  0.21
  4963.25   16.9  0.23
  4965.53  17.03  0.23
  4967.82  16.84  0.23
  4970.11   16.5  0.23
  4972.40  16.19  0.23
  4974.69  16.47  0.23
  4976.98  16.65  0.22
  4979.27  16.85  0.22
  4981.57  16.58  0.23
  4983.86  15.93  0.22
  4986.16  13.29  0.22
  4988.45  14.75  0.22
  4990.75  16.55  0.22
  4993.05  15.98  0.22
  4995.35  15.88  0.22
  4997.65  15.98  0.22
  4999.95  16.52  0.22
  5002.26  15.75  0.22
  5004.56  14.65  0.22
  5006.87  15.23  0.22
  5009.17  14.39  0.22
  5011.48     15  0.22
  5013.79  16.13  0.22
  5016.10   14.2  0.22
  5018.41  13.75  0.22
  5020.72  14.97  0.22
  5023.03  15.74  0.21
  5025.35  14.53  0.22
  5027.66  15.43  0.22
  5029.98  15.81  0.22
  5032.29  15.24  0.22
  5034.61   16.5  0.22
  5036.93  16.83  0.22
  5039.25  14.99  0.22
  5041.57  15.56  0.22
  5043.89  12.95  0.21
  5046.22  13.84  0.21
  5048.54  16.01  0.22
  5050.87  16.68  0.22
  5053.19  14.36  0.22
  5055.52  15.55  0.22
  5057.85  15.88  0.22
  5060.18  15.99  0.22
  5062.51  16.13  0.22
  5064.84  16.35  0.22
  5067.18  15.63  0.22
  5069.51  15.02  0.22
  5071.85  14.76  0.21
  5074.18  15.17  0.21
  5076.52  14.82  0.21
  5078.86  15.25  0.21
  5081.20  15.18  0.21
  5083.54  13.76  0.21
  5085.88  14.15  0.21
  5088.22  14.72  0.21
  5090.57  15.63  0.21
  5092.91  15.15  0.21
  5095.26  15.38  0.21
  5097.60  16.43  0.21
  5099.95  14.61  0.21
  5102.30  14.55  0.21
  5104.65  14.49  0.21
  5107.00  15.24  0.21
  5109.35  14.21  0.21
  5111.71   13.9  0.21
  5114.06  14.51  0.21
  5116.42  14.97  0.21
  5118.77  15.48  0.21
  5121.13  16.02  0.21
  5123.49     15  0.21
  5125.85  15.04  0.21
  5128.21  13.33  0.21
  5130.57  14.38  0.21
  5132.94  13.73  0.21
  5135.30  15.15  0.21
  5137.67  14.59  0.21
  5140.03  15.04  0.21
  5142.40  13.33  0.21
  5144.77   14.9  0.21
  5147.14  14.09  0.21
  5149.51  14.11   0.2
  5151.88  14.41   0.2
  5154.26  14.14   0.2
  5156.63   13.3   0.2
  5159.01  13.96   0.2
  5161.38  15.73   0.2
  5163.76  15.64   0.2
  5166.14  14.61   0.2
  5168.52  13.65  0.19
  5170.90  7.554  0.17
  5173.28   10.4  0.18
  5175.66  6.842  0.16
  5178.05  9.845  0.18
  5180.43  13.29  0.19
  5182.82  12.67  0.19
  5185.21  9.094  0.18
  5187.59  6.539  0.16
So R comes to 1.1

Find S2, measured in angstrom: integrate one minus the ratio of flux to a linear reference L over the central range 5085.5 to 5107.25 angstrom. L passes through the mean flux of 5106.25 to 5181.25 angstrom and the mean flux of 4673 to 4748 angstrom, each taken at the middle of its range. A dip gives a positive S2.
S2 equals -1.5 angstrom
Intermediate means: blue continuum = 16.7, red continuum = 13.8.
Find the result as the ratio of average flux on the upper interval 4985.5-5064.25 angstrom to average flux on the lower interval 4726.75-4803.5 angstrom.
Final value 0.92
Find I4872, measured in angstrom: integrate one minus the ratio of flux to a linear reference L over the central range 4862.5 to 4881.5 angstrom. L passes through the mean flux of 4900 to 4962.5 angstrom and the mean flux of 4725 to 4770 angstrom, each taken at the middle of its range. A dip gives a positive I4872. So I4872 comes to 1.17 angstrom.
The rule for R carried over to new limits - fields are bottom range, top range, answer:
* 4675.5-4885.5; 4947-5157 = 1.03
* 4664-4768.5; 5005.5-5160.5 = 1.04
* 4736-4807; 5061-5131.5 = 1.03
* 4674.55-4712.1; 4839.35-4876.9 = 1.05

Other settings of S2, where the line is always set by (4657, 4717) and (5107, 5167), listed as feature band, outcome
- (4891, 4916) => -1.4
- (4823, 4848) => -1.0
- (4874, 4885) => -0.2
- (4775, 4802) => -0.5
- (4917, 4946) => -1.2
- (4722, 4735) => -0.3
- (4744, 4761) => -0.8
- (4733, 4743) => -0.1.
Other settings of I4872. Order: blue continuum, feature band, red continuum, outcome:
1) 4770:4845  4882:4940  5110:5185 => -2.2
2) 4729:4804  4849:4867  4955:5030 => -0.1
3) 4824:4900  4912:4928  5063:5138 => 0.3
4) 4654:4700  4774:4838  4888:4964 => -0.6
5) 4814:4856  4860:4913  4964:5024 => 1.1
